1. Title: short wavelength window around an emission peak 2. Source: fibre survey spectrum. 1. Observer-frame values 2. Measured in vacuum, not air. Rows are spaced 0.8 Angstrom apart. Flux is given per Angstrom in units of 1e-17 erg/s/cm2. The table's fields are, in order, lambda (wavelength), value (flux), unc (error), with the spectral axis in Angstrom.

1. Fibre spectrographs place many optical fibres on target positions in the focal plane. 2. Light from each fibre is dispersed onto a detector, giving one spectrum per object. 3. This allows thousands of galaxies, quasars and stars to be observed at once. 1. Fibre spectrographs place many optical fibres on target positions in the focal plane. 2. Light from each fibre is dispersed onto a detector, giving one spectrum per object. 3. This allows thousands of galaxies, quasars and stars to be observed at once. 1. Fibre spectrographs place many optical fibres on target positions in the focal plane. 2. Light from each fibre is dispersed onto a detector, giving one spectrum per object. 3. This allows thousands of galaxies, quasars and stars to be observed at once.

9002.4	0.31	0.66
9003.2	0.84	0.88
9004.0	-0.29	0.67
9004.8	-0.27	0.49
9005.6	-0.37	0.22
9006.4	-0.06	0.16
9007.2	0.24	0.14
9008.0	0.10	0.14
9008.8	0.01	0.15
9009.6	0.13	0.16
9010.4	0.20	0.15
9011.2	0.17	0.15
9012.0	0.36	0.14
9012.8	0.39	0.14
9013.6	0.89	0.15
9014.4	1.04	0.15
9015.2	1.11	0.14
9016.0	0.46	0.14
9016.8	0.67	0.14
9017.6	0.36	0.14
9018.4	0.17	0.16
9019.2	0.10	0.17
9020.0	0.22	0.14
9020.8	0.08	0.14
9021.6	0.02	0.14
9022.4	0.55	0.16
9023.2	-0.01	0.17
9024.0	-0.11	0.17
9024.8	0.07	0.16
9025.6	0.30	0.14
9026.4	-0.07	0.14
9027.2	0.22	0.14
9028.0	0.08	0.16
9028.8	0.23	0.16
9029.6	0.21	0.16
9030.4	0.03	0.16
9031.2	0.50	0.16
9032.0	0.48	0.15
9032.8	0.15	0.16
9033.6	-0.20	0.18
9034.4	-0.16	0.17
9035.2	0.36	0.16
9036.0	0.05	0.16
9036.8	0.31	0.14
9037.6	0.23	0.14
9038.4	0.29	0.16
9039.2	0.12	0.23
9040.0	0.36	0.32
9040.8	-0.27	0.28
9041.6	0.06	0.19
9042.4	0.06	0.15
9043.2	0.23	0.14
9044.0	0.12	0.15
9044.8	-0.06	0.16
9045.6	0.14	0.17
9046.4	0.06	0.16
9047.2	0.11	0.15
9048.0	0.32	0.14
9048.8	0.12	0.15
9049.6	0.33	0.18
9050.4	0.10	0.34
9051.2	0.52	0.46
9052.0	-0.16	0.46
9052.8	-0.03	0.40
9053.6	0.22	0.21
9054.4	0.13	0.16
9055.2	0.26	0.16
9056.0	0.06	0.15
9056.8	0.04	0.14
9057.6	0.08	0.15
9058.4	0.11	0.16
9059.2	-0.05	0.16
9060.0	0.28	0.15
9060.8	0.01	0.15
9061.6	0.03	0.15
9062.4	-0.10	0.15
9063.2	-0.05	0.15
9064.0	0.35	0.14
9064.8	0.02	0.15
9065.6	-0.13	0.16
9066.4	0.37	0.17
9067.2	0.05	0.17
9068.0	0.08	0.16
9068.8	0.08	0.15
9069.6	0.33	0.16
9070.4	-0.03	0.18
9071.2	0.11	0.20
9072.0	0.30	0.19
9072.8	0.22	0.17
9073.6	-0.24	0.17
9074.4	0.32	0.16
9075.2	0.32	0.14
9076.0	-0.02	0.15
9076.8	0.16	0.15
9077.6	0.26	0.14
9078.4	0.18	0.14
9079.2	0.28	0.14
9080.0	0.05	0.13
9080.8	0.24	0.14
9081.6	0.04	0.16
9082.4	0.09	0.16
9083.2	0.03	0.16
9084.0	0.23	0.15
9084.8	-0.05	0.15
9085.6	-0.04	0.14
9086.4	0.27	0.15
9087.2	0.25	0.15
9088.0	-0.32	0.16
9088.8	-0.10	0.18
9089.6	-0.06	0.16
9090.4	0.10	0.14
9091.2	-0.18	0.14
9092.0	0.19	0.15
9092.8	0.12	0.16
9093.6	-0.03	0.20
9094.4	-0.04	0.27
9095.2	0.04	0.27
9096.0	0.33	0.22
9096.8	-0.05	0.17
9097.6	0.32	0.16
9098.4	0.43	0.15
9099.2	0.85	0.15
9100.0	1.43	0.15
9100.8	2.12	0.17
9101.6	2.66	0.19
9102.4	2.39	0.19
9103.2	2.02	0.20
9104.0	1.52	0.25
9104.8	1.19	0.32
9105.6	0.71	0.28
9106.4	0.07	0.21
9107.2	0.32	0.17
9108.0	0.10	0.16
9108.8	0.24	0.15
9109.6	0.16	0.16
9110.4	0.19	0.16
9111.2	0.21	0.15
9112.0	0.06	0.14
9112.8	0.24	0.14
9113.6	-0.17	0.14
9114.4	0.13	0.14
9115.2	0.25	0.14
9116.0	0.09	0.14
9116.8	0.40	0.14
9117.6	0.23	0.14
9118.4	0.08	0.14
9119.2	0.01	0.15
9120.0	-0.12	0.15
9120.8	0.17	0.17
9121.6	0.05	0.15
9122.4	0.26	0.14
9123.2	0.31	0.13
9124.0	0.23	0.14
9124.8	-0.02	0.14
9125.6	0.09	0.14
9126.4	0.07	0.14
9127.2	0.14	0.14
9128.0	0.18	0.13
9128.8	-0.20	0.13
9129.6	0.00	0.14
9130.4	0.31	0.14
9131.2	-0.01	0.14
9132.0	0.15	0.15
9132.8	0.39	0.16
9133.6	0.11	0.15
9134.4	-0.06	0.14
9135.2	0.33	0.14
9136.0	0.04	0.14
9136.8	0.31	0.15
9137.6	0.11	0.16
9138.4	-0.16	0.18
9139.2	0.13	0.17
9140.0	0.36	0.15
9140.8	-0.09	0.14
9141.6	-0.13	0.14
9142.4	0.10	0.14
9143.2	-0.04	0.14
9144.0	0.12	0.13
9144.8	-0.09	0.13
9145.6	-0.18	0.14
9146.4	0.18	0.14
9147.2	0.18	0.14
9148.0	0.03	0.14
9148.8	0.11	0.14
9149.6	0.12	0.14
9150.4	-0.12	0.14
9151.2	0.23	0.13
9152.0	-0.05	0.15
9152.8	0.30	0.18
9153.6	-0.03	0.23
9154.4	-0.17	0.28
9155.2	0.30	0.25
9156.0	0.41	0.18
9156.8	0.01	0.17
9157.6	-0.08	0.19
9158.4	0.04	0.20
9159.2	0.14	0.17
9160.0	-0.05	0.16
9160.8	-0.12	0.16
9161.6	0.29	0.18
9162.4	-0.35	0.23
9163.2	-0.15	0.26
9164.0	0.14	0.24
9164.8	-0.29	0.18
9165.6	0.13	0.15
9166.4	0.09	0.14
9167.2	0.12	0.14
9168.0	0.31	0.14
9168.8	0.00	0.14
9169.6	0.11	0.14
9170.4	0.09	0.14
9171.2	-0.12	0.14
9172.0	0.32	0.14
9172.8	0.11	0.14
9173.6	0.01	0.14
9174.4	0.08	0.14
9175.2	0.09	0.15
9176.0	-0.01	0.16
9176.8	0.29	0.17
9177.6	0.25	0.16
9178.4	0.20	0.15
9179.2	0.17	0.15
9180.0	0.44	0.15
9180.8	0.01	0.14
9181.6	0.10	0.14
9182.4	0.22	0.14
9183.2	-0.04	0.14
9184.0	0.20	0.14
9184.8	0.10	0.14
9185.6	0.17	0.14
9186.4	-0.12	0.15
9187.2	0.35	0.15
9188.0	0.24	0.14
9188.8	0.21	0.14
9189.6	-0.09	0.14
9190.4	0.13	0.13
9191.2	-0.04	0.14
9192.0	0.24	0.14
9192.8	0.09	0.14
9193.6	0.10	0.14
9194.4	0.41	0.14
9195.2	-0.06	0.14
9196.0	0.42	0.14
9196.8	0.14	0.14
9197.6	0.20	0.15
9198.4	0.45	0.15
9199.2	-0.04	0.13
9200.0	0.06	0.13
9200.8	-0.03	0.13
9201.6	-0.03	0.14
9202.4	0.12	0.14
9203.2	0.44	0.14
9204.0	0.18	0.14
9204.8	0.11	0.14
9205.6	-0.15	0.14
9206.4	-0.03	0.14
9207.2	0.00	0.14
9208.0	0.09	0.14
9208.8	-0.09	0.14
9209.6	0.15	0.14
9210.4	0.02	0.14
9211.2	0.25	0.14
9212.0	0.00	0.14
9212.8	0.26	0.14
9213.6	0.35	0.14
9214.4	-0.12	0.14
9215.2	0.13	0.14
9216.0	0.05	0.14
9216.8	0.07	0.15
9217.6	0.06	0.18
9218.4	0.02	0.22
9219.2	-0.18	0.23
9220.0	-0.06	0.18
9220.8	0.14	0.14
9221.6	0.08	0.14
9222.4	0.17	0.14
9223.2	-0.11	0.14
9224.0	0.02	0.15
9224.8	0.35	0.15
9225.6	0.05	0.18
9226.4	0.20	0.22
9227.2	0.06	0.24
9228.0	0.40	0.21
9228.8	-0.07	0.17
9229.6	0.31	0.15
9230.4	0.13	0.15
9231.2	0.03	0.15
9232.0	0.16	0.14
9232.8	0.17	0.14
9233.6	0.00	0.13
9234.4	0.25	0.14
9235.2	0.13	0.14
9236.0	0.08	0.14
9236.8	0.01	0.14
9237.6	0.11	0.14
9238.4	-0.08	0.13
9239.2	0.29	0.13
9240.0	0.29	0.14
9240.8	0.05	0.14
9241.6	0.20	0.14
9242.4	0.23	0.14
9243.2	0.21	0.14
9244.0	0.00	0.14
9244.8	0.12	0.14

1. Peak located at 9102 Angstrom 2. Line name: [O III]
